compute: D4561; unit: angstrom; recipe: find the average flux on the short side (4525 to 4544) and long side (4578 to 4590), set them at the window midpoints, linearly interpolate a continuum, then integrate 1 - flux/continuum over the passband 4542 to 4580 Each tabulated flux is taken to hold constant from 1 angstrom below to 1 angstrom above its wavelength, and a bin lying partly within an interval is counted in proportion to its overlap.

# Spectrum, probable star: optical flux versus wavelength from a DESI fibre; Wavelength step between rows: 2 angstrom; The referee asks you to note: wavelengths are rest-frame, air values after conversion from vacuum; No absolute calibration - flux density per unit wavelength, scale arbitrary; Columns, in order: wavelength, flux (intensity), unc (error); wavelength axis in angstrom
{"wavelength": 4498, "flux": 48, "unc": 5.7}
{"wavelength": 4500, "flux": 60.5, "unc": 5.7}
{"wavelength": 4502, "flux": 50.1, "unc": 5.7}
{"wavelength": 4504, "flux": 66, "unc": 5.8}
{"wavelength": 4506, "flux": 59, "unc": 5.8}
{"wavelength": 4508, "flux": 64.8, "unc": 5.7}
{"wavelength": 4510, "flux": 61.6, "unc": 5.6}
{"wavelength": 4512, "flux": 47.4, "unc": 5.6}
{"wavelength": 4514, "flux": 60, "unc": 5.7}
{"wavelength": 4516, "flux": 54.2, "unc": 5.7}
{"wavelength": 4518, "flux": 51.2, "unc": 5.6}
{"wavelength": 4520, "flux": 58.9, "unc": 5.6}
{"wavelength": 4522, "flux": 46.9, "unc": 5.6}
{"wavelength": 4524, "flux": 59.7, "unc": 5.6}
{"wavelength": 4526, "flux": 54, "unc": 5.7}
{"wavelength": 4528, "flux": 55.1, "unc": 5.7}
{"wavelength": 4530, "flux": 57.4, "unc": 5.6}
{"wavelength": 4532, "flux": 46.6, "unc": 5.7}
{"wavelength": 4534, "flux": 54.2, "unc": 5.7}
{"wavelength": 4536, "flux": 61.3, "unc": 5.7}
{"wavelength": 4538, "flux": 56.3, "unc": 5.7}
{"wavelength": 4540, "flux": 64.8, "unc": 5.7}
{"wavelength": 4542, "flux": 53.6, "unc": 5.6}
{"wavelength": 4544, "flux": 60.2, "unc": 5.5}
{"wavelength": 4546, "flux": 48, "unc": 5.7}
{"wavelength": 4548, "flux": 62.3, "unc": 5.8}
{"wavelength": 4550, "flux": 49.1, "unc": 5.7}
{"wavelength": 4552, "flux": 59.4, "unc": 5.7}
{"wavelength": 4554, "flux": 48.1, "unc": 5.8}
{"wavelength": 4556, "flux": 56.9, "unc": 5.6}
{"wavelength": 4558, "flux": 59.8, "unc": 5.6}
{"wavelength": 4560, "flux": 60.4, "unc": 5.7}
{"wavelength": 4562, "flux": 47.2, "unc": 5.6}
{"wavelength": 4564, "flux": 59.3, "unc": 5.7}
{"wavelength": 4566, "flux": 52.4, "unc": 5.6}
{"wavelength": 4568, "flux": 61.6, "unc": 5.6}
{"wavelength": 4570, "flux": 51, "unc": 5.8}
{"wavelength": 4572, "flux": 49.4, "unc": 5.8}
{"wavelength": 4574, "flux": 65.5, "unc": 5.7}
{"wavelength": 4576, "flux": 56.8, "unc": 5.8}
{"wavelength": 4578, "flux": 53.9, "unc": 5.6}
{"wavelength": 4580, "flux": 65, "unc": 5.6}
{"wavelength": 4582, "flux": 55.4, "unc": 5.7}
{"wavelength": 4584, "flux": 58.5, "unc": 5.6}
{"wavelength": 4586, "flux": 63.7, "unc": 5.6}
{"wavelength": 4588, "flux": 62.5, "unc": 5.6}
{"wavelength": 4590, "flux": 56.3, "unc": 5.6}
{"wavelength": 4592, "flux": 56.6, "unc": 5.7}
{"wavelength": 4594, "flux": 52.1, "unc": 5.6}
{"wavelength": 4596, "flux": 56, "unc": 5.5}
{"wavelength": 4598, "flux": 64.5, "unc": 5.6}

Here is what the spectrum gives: 1.6 angstrom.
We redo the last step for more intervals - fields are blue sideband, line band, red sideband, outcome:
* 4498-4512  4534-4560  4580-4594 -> 0.9 angstrom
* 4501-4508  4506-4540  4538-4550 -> 1.3 angstrom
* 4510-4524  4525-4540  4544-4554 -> -0.3 angstrom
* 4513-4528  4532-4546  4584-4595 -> -0.2 angstrom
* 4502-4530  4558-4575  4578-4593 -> 0.7 angstrom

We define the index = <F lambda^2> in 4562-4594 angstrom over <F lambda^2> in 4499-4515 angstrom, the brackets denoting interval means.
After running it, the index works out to 1.0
